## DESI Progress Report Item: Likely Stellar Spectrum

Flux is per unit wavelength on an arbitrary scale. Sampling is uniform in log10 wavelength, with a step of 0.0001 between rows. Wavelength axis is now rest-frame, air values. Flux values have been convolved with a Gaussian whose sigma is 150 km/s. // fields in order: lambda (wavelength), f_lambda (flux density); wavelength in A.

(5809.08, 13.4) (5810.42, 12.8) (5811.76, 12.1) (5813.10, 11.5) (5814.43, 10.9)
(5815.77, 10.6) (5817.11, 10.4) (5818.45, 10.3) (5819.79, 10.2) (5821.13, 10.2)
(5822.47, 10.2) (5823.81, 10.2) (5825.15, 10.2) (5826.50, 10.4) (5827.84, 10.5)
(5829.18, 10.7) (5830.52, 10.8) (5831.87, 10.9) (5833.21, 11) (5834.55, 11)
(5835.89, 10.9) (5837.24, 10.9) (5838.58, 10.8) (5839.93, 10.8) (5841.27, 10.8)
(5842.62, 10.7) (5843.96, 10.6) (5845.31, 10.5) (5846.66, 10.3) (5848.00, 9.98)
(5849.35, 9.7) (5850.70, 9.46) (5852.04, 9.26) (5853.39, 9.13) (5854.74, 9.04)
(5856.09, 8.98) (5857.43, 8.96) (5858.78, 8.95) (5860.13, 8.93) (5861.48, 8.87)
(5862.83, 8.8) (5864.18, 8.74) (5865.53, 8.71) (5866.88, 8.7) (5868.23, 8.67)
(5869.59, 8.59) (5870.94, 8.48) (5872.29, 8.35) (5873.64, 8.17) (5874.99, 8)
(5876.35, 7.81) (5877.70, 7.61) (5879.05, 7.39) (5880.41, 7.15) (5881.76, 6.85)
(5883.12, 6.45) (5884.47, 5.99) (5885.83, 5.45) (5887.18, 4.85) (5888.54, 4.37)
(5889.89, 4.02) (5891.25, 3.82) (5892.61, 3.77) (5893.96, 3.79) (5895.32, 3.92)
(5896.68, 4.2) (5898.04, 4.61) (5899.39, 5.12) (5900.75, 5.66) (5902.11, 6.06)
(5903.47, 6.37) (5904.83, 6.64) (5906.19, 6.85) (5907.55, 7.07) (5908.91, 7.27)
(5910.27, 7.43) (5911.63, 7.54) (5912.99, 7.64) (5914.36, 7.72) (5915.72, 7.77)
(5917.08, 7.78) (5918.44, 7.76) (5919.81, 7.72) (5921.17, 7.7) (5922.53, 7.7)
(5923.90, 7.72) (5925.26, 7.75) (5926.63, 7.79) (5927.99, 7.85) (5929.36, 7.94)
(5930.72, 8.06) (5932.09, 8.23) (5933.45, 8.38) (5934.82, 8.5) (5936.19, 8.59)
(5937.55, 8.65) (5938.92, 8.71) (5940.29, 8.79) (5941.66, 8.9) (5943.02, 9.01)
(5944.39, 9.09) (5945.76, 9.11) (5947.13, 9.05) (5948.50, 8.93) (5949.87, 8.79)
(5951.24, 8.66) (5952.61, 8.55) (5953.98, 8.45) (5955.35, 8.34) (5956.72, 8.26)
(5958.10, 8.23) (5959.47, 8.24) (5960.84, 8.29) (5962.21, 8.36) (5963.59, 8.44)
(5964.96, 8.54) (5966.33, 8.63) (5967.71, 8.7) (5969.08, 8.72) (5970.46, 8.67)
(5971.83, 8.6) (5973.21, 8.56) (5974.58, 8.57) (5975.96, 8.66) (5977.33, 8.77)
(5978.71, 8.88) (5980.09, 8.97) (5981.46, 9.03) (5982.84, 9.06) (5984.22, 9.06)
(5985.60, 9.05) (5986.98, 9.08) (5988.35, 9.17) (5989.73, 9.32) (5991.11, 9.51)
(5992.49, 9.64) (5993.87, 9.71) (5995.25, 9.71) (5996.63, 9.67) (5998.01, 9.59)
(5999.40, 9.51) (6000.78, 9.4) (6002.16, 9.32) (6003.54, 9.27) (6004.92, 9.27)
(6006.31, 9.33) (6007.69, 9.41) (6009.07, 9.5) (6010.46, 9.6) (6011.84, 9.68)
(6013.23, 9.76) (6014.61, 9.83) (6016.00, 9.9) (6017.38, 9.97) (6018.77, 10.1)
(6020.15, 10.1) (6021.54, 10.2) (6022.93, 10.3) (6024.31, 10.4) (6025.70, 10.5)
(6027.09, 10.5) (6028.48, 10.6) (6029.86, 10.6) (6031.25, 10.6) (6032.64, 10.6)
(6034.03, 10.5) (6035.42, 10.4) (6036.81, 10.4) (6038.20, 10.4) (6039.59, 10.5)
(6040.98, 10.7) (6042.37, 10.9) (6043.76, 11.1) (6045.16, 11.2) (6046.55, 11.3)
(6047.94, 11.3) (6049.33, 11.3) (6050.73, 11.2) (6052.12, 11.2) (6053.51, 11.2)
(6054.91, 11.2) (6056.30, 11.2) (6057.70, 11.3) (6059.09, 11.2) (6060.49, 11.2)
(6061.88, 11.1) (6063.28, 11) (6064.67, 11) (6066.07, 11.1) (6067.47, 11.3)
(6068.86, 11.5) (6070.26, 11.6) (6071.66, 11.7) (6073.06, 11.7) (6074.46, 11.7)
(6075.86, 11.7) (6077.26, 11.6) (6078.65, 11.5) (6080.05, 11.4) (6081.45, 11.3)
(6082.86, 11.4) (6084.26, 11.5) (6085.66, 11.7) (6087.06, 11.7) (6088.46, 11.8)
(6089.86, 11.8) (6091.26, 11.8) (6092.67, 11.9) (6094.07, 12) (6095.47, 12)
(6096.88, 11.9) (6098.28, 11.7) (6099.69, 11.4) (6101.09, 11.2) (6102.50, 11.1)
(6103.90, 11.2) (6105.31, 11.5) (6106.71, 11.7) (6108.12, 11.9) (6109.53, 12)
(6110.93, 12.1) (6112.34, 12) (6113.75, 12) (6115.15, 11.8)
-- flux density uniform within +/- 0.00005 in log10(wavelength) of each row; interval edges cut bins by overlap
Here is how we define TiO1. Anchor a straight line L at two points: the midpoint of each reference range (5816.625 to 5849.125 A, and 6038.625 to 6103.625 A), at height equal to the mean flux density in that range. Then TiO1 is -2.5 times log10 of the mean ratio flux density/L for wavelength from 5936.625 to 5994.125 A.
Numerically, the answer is 0.24 mag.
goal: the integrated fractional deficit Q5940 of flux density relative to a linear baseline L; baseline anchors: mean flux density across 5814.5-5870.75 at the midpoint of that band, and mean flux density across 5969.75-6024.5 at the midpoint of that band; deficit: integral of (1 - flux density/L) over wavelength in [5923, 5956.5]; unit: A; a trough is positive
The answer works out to 3.9 A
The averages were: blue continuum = 9.93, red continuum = 9.4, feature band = 8.49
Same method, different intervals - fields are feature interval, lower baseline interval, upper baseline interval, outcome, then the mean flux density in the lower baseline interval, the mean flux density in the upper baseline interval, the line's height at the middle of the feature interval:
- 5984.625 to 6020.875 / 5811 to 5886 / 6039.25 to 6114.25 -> 4.2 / 9.48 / 11.5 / 10.8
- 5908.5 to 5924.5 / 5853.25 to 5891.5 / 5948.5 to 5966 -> 0.8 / 7.6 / 8.45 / 8.04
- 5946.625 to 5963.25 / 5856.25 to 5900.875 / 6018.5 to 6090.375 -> 0.3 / 6.82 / 11.1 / 8.66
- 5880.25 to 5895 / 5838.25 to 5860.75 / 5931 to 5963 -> 6.8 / 9.8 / 8.6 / 9.33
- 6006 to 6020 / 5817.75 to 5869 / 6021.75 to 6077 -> 1.4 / 9.94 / 11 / 10.8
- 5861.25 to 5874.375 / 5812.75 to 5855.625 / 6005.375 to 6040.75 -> 2.2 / 10.4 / 10.1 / 10.3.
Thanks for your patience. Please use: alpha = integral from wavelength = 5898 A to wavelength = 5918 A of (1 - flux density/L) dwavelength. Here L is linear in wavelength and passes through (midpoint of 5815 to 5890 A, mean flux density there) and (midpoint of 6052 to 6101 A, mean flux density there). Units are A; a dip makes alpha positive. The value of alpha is 5.9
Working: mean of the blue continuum 9.11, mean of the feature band 6.85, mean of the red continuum 11.5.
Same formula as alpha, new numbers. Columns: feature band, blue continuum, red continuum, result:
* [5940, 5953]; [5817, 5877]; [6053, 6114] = 2.0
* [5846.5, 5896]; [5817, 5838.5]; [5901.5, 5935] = 9.0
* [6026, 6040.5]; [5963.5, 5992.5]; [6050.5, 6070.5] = -0.1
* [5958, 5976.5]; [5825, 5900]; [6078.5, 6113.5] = 2.4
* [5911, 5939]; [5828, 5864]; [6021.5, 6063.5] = 6.5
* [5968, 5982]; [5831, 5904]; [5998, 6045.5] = 1.1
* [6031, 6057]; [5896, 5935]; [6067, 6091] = -0.6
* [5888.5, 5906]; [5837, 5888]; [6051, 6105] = 8.2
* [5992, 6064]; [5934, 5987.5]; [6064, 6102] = -0.4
